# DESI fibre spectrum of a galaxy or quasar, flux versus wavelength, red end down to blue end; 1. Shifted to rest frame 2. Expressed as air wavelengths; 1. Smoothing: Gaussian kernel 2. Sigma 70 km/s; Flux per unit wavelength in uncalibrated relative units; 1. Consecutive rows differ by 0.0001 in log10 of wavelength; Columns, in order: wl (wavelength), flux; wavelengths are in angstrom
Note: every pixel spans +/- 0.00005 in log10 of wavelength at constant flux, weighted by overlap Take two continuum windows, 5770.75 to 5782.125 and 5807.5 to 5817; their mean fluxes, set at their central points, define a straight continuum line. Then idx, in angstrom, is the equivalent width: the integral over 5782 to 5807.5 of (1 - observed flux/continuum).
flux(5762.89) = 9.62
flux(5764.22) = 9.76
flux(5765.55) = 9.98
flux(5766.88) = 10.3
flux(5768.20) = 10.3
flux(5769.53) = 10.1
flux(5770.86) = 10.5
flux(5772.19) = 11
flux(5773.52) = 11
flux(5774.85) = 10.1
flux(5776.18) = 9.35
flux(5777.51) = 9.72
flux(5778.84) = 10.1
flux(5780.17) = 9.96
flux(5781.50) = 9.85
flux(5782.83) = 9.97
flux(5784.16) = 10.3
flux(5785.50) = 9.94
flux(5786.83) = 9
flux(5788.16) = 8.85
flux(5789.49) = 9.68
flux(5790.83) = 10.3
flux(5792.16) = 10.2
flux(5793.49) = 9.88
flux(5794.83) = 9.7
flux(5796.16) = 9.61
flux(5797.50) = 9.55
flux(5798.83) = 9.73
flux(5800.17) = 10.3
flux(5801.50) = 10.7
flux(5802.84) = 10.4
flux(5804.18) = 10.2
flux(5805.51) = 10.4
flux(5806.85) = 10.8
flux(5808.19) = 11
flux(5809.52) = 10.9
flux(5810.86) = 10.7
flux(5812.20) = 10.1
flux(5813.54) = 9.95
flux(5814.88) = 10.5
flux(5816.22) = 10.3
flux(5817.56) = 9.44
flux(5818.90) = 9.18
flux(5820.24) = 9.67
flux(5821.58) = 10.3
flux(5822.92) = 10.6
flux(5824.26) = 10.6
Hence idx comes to 0.9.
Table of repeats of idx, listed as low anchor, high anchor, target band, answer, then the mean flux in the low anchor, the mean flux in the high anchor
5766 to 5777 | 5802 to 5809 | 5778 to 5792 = 0.8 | 10.3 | 10.6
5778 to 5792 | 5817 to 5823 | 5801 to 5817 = -1.1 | 9.81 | 9.77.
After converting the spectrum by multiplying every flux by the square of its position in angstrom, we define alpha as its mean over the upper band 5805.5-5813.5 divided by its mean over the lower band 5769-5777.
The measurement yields 1.0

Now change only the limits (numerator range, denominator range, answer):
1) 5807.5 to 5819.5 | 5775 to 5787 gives 1.05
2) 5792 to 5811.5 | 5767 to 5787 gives 1.02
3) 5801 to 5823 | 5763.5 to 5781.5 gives 1.03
